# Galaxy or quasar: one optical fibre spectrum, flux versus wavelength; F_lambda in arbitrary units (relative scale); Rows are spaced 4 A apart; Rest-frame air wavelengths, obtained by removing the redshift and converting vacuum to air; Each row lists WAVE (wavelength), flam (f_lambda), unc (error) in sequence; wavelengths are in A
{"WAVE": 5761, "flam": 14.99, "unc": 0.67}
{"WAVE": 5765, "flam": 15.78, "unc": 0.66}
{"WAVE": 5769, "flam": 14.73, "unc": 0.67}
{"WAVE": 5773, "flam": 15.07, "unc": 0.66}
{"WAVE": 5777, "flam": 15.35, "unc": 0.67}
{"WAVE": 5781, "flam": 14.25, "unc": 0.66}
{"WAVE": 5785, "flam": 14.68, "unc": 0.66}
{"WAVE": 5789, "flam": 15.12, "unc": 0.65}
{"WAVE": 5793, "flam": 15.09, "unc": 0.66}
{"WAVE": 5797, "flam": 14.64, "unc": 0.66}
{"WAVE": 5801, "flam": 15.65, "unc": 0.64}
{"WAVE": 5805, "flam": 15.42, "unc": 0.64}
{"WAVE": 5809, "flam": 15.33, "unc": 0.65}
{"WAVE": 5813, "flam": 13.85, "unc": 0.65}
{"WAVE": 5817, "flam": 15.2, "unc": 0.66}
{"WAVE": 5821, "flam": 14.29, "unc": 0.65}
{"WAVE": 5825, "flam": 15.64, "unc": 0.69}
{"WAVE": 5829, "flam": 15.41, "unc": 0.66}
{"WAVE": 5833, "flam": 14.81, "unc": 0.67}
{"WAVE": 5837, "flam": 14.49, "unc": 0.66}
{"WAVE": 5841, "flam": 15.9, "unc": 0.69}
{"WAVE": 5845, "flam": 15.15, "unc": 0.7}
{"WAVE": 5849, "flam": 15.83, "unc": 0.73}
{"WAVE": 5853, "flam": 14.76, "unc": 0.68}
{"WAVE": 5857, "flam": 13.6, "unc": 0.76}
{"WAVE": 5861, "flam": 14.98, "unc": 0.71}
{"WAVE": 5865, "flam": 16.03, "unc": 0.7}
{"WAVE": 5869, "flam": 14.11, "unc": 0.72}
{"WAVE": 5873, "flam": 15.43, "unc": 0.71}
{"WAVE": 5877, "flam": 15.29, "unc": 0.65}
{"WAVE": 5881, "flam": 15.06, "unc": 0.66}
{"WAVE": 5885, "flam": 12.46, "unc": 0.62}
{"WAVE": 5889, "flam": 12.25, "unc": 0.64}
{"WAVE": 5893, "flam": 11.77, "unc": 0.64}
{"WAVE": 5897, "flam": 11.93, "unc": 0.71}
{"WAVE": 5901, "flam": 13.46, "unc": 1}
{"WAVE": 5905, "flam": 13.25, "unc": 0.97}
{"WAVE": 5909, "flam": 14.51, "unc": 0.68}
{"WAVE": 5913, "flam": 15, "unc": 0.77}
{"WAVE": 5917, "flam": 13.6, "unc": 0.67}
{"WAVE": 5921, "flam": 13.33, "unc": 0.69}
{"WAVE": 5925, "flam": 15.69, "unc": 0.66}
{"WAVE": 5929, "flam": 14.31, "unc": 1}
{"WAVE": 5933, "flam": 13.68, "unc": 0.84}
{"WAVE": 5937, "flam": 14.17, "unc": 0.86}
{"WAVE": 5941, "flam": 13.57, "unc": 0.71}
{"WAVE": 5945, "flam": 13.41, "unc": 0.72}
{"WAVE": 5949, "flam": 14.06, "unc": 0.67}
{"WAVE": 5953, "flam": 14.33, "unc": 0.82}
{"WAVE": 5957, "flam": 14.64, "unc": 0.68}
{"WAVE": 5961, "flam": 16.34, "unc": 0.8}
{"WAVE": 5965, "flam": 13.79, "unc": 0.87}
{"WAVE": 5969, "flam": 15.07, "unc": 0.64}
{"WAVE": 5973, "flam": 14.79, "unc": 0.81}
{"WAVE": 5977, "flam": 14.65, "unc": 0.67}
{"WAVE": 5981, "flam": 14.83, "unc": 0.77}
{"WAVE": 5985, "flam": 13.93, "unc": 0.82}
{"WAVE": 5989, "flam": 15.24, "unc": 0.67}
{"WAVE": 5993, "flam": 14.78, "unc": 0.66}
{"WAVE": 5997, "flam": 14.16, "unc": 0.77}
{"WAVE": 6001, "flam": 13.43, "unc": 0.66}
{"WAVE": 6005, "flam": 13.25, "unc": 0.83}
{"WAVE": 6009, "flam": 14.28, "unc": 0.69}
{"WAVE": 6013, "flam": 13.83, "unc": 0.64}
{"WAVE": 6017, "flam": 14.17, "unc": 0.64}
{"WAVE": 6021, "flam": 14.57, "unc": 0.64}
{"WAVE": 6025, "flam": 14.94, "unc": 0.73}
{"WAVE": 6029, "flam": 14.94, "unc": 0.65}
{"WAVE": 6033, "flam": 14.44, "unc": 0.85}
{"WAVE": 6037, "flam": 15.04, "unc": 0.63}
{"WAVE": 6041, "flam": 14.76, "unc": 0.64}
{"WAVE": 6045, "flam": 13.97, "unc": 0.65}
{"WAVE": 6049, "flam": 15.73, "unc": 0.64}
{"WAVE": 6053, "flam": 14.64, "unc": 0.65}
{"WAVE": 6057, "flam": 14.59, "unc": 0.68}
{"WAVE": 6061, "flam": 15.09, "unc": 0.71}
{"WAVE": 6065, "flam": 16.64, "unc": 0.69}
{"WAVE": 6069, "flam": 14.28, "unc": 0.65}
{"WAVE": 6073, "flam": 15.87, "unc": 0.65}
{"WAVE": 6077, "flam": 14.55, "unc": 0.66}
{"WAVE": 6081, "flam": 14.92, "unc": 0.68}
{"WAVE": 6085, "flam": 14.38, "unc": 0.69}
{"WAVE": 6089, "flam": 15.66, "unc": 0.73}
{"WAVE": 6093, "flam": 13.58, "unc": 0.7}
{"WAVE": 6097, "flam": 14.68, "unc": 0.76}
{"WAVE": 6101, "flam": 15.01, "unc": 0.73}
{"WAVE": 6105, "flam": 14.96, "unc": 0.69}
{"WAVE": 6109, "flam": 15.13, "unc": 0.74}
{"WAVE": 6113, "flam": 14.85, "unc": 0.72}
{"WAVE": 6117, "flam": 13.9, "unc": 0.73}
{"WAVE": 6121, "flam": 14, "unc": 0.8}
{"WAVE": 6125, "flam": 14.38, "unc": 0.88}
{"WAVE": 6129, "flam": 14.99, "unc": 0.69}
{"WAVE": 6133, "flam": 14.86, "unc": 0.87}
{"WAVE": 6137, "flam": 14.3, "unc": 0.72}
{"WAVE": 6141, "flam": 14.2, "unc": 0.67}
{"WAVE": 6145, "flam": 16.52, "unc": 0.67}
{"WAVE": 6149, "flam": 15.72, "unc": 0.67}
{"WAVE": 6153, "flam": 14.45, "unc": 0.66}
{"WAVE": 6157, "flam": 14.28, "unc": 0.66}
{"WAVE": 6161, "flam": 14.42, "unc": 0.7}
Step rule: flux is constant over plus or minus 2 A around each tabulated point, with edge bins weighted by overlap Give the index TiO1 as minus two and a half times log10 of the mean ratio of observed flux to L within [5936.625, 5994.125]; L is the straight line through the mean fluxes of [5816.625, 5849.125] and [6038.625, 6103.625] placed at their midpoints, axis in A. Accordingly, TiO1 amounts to 0.04 mag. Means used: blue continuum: 15.2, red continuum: 14.9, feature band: 14.5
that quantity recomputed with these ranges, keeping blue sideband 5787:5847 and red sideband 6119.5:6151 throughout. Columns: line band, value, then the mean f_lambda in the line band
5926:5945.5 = 0.08 mag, 14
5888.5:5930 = 0.11 mag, 13.6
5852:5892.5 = 0.06 mag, 14.3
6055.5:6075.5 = -0.03 mag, 15.3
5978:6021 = 0.06 mag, 14.2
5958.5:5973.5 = 0.00 mag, 15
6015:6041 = 0.02 mag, 14.7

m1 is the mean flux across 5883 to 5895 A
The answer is 12.2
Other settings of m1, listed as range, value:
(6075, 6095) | 14.6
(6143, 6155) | 15.6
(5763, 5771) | 15.3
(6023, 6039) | 14.8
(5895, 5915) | 13.6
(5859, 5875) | 15.1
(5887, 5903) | 12.4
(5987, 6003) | 14.4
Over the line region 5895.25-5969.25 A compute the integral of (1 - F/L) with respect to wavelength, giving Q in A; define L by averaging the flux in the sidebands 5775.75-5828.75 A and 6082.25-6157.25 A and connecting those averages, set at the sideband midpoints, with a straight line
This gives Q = 3.9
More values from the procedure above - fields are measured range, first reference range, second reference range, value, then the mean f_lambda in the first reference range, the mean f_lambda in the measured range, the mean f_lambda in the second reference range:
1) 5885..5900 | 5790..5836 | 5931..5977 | 2.56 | 15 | 12.1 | 14.4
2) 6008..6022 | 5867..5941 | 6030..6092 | 0.42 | 13.8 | 14.2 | 14.9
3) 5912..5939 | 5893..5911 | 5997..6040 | -1.76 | 13.1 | 14.2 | 14.3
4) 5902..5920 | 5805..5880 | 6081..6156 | 1.13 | 15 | 14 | 14.8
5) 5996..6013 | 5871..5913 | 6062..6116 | 0.72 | 13.6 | 13.8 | 14.9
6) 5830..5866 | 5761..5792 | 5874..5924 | -2.23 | 15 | 15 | 13.6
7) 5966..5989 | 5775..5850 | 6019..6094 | 0.42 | 15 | 14.7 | 14.9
